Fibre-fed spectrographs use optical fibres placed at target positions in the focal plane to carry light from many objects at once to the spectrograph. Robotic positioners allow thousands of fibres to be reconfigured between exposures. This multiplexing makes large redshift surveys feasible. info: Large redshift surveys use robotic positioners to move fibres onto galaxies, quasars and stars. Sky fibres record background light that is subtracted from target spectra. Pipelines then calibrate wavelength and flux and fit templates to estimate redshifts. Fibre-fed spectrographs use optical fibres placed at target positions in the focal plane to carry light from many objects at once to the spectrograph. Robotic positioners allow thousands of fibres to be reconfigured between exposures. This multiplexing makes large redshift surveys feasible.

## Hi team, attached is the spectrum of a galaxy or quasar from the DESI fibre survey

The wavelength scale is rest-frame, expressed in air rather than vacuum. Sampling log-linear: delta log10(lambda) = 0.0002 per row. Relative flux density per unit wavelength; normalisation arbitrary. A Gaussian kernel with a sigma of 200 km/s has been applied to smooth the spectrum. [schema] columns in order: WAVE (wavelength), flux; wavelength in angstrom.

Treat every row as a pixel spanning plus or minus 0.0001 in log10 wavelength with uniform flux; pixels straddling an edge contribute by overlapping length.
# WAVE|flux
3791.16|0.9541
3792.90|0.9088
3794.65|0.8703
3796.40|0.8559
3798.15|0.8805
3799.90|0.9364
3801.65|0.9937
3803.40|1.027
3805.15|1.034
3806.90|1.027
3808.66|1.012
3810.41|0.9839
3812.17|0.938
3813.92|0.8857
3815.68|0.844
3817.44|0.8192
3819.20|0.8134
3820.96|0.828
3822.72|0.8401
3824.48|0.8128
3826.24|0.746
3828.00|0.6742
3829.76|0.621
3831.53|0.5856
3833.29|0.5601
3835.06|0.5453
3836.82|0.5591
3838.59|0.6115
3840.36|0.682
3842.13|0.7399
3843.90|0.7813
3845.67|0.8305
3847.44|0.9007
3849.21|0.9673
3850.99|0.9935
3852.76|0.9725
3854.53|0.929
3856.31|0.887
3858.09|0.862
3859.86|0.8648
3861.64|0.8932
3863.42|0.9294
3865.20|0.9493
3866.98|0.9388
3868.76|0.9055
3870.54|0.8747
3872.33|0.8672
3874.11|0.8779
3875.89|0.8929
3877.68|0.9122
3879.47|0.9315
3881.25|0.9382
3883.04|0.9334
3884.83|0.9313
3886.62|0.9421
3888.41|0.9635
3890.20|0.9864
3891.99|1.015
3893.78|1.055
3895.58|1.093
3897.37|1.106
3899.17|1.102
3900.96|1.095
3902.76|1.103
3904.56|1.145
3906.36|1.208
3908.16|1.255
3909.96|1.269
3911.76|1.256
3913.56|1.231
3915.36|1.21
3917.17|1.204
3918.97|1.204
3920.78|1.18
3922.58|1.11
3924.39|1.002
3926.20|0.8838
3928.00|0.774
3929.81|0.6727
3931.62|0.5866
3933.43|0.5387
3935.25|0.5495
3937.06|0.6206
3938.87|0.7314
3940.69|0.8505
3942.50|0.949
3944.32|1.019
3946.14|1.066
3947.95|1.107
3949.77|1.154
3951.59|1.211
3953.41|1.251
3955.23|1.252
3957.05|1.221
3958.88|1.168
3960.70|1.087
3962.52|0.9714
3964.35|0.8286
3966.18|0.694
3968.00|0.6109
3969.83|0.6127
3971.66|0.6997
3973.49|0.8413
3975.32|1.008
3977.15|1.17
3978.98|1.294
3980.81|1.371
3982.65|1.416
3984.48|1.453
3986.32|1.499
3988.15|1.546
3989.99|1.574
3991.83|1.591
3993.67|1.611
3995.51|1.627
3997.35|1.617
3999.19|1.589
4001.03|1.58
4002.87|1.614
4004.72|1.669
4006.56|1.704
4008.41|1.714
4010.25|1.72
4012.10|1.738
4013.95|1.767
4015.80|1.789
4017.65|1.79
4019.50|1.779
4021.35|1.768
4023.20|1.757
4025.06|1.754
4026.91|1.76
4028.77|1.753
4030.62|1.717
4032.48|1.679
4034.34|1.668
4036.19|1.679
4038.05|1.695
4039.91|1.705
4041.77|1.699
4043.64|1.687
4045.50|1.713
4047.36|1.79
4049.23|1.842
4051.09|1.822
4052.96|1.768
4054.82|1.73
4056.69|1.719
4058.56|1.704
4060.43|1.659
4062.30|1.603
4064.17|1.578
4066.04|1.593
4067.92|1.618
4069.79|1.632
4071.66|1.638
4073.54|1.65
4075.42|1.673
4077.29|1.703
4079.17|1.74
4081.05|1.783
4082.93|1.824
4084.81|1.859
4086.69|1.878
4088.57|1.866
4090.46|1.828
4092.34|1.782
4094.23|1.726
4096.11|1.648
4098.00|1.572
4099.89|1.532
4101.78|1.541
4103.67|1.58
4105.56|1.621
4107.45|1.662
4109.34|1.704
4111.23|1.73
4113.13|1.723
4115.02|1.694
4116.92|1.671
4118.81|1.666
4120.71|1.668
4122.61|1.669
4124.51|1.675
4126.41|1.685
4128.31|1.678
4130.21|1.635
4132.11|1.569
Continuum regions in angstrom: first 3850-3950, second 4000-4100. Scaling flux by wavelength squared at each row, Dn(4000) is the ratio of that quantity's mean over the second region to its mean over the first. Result 1.90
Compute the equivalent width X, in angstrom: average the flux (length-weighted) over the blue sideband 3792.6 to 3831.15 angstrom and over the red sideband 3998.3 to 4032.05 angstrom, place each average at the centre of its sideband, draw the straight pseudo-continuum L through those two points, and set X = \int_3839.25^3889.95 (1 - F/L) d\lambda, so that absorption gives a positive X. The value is 9.14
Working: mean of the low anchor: 0.875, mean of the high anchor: 1.72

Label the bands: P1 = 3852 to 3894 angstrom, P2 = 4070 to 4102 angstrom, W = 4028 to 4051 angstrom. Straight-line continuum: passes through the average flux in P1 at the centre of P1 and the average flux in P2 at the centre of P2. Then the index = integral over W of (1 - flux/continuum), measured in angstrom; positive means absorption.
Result -2.6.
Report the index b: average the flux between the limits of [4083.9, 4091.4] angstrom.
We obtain 1.86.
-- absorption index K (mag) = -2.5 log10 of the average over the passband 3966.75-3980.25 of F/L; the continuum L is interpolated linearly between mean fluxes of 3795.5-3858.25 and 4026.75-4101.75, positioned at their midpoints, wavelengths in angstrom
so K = 0.46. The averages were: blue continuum 0.832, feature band 0.899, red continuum 1.71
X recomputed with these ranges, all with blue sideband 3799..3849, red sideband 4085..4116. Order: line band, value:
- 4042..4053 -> -1.7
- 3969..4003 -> -0.4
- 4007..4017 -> -2.3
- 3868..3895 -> 1.6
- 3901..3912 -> -1.2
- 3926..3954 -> 7.5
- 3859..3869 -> 0.3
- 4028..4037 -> -1.3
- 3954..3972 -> 4.7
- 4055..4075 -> -0.8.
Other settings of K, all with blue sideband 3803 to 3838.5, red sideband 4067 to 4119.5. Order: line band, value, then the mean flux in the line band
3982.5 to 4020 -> -0.18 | 1.64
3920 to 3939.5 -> 0.42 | 0.785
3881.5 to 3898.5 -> 0.03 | 1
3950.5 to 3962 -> 0.05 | 1.19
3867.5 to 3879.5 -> 0.09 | 0.893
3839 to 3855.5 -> 0.04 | 0.859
